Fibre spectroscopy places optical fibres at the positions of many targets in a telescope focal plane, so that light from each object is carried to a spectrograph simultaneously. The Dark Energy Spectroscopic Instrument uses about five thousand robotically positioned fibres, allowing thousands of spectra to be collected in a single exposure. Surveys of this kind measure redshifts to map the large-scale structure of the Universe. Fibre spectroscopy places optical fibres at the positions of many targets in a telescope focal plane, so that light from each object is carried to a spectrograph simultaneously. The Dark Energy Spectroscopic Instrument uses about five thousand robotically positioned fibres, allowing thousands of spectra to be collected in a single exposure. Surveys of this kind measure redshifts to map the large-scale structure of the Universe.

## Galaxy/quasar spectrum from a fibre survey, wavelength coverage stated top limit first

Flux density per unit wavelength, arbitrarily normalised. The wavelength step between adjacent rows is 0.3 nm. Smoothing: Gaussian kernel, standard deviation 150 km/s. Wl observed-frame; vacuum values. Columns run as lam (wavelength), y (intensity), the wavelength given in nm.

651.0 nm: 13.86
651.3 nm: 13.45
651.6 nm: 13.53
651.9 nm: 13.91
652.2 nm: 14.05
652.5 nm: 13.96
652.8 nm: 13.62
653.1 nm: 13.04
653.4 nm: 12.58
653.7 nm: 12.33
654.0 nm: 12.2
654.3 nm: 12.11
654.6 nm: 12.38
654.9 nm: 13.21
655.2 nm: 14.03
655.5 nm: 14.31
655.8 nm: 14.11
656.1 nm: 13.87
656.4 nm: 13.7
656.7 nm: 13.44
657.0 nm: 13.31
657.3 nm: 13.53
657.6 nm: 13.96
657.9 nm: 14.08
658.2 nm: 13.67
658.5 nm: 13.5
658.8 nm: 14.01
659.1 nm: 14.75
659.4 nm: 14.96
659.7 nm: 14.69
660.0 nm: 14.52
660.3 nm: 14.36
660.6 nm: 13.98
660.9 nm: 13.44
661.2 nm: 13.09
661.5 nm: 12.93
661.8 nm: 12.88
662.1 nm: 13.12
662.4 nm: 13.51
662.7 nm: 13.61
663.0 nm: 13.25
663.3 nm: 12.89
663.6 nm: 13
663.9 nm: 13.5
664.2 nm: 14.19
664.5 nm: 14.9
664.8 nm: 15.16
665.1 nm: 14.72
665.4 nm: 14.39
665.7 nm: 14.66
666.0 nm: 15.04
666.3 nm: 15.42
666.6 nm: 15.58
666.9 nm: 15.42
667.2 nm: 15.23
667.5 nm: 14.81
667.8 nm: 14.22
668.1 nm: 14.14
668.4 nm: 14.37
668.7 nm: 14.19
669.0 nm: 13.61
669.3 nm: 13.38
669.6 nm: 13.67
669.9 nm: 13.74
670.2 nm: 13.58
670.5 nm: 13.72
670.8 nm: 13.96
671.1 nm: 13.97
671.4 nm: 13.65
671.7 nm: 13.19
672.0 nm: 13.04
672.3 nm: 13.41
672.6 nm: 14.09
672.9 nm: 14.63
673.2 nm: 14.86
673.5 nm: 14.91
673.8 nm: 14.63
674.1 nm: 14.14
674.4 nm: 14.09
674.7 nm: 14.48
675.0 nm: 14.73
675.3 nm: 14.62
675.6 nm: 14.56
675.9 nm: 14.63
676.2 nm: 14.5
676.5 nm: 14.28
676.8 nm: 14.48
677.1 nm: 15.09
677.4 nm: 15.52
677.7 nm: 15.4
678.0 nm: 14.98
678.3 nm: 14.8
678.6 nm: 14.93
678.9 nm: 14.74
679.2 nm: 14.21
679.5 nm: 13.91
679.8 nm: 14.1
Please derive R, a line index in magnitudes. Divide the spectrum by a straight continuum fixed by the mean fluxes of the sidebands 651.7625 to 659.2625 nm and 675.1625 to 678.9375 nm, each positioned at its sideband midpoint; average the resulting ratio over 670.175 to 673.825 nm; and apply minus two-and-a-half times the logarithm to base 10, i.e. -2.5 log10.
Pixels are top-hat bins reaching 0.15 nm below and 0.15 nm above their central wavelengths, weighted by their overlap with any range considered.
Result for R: 0.04 mag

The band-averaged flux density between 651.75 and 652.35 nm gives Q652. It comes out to 14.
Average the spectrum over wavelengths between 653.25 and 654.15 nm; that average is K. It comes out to 12.4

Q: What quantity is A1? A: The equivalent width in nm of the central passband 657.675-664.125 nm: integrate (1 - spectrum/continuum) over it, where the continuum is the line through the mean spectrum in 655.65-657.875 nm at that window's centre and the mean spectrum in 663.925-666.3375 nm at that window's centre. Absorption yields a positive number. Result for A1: 0.22 nm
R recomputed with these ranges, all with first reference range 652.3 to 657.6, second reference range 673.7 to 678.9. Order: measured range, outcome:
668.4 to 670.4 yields 0.04 mag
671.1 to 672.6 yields 0.07 mag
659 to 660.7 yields -0.07 mag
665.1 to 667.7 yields -0.07 mag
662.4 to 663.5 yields 0.04 mag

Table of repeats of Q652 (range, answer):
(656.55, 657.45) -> 13.4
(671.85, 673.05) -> 13.8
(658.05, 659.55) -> 14.2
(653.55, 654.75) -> 12.3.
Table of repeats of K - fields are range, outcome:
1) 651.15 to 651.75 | 13.5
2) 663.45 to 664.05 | 13.2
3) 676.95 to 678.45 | 15.2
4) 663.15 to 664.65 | 13.7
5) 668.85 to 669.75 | 13.6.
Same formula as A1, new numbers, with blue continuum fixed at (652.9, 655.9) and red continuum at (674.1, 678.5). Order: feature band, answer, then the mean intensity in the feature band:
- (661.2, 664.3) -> 0.09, 13.3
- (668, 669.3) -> 0.01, 14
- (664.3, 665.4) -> -0.08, 14.8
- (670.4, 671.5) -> 0.04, 13.8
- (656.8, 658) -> -0.04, 13.7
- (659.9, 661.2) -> -0.04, 13.9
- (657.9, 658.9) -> -0.03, 13.8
